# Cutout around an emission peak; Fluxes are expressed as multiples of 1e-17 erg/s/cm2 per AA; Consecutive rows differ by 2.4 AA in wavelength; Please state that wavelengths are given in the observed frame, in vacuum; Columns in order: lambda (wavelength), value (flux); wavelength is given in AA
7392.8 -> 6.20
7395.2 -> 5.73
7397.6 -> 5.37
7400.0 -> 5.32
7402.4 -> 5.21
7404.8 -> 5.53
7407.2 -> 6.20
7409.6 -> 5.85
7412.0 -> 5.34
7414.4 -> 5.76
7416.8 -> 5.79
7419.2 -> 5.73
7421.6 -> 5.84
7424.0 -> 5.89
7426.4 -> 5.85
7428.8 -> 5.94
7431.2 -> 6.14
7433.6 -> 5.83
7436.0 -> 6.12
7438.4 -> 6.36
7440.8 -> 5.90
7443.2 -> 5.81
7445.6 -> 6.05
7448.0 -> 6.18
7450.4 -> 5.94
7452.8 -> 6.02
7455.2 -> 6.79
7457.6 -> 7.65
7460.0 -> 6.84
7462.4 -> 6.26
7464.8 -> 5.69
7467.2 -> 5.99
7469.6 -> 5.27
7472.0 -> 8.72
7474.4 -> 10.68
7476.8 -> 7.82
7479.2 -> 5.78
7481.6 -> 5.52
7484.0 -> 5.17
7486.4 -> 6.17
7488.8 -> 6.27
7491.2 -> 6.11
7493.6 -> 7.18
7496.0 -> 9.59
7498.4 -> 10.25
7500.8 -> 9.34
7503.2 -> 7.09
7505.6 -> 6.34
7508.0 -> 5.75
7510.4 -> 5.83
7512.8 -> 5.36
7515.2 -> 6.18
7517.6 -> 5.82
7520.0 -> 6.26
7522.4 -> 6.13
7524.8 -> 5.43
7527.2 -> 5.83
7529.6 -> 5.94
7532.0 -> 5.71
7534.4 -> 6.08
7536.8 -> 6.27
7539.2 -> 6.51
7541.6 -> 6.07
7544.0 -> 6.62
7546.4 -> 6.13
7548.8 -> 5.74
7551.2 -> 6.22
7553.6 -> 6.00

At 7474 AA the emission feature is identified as H-alpha 6563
